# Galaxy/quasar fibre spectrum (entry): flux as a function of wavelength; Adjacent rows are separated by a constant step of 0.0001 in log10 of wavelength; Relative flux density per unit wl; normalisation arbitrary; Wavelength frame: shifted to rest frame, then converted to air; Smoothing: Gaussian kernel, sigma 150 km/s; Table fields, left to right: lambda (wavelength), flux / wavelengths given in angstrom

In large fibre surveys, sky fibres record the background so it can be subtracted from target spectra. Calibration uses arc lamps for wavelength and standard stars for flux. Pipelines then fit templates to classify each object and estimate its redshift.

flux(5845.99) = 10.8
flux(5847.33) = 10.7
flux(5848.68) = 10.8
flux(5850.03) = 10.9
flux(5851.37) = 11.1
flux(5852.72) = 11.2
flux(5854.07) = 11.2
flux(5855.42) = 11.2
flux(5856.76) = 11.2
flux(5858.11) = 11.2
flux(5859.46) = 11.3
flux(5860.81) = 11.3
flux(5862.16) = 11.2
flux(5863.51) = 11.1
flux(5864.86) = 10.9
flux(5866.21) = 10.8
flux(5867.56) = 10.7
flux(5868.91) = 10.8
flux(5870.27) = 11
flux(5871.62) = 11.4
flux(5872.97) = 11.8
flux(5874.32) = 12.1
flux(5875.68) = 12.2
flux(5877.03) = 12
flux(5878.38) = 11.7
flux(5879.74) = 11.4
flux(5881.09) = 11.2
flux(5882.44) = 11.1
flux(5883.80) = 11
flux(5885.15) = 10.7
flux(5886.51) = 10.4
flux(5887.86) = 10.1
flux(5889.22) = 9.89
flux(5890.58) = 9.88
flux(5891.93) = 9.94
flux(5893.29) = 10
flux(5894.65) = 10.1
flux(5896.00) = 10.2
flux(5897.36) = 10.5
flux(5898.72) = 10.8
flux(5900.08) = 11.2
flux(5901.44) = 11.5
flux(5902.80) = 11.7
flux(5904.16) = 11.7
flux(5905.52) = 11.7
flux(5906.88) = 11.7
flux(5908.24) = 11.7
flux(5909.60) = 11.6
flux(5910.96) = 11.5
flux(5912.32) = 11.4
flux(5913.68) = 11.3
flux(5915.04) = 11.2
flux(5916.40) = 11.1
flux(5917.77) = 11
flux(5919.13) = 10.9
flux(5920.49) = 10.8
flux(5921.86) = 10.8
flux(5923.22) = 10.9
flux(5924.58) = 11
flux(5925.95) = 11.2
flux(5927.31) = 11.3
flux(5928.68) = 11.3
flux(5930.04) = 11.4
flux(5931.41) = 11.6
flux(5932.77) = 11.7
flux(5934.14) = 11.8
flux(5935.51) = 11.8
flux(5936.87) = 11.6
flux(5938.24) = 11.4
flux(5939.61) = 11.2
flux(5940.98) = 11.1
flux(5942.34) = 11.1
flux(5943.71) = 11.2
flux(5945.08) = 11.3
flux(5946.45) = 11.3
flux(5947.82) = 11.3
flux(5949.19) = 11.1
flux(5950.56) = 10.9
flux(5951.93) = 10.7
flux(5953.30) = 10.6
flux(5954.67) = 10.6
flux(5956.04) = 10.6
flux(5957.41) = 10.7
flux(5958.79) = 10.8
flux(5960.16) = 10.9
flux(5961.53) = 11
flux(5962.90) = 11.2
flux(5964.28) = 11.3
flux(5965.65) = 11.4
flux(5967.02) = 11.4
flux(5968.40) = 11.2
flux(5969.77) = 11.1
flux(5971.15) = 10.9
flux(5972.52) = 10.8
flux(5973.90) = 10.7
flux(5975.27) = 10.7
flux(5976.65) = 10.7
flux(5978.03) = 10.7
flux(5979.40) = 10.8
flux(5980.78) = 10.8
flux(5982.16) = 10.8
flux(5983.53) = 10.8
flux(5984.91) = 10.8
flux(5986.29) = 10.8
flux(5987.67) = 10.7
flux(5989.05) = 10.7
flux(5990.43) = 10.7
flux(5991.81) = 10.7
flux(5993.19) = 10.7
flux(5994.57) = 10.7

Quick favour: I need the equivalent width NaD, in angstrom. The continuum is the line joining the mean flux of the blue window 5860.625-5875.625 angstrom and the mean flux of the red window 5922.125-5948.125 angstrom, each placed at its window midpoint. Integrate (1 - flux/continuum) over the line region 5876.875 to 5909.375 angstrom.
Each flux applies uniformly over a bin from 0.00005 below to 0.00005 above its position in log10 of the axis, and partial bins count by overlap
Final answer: 1.0 angstrom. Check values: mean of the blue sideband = 11.2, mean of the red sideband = 11.3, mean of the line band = 10.9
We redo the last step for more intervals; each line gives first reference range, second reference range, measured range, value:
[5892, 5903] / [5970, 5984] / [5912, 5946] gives -1.7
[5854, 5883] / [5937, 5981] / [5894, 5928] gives 0.0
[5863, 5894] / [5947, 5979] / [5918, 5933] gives -0.3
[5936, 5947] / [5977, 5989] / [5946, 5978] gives 0.2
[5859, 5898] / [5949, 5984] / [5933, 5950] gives -0.7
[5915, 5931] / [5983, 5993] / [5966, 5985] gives -0.1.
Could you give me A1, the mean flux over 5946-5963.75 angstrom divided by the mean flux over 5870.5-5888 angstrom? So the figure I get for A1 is 1.0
